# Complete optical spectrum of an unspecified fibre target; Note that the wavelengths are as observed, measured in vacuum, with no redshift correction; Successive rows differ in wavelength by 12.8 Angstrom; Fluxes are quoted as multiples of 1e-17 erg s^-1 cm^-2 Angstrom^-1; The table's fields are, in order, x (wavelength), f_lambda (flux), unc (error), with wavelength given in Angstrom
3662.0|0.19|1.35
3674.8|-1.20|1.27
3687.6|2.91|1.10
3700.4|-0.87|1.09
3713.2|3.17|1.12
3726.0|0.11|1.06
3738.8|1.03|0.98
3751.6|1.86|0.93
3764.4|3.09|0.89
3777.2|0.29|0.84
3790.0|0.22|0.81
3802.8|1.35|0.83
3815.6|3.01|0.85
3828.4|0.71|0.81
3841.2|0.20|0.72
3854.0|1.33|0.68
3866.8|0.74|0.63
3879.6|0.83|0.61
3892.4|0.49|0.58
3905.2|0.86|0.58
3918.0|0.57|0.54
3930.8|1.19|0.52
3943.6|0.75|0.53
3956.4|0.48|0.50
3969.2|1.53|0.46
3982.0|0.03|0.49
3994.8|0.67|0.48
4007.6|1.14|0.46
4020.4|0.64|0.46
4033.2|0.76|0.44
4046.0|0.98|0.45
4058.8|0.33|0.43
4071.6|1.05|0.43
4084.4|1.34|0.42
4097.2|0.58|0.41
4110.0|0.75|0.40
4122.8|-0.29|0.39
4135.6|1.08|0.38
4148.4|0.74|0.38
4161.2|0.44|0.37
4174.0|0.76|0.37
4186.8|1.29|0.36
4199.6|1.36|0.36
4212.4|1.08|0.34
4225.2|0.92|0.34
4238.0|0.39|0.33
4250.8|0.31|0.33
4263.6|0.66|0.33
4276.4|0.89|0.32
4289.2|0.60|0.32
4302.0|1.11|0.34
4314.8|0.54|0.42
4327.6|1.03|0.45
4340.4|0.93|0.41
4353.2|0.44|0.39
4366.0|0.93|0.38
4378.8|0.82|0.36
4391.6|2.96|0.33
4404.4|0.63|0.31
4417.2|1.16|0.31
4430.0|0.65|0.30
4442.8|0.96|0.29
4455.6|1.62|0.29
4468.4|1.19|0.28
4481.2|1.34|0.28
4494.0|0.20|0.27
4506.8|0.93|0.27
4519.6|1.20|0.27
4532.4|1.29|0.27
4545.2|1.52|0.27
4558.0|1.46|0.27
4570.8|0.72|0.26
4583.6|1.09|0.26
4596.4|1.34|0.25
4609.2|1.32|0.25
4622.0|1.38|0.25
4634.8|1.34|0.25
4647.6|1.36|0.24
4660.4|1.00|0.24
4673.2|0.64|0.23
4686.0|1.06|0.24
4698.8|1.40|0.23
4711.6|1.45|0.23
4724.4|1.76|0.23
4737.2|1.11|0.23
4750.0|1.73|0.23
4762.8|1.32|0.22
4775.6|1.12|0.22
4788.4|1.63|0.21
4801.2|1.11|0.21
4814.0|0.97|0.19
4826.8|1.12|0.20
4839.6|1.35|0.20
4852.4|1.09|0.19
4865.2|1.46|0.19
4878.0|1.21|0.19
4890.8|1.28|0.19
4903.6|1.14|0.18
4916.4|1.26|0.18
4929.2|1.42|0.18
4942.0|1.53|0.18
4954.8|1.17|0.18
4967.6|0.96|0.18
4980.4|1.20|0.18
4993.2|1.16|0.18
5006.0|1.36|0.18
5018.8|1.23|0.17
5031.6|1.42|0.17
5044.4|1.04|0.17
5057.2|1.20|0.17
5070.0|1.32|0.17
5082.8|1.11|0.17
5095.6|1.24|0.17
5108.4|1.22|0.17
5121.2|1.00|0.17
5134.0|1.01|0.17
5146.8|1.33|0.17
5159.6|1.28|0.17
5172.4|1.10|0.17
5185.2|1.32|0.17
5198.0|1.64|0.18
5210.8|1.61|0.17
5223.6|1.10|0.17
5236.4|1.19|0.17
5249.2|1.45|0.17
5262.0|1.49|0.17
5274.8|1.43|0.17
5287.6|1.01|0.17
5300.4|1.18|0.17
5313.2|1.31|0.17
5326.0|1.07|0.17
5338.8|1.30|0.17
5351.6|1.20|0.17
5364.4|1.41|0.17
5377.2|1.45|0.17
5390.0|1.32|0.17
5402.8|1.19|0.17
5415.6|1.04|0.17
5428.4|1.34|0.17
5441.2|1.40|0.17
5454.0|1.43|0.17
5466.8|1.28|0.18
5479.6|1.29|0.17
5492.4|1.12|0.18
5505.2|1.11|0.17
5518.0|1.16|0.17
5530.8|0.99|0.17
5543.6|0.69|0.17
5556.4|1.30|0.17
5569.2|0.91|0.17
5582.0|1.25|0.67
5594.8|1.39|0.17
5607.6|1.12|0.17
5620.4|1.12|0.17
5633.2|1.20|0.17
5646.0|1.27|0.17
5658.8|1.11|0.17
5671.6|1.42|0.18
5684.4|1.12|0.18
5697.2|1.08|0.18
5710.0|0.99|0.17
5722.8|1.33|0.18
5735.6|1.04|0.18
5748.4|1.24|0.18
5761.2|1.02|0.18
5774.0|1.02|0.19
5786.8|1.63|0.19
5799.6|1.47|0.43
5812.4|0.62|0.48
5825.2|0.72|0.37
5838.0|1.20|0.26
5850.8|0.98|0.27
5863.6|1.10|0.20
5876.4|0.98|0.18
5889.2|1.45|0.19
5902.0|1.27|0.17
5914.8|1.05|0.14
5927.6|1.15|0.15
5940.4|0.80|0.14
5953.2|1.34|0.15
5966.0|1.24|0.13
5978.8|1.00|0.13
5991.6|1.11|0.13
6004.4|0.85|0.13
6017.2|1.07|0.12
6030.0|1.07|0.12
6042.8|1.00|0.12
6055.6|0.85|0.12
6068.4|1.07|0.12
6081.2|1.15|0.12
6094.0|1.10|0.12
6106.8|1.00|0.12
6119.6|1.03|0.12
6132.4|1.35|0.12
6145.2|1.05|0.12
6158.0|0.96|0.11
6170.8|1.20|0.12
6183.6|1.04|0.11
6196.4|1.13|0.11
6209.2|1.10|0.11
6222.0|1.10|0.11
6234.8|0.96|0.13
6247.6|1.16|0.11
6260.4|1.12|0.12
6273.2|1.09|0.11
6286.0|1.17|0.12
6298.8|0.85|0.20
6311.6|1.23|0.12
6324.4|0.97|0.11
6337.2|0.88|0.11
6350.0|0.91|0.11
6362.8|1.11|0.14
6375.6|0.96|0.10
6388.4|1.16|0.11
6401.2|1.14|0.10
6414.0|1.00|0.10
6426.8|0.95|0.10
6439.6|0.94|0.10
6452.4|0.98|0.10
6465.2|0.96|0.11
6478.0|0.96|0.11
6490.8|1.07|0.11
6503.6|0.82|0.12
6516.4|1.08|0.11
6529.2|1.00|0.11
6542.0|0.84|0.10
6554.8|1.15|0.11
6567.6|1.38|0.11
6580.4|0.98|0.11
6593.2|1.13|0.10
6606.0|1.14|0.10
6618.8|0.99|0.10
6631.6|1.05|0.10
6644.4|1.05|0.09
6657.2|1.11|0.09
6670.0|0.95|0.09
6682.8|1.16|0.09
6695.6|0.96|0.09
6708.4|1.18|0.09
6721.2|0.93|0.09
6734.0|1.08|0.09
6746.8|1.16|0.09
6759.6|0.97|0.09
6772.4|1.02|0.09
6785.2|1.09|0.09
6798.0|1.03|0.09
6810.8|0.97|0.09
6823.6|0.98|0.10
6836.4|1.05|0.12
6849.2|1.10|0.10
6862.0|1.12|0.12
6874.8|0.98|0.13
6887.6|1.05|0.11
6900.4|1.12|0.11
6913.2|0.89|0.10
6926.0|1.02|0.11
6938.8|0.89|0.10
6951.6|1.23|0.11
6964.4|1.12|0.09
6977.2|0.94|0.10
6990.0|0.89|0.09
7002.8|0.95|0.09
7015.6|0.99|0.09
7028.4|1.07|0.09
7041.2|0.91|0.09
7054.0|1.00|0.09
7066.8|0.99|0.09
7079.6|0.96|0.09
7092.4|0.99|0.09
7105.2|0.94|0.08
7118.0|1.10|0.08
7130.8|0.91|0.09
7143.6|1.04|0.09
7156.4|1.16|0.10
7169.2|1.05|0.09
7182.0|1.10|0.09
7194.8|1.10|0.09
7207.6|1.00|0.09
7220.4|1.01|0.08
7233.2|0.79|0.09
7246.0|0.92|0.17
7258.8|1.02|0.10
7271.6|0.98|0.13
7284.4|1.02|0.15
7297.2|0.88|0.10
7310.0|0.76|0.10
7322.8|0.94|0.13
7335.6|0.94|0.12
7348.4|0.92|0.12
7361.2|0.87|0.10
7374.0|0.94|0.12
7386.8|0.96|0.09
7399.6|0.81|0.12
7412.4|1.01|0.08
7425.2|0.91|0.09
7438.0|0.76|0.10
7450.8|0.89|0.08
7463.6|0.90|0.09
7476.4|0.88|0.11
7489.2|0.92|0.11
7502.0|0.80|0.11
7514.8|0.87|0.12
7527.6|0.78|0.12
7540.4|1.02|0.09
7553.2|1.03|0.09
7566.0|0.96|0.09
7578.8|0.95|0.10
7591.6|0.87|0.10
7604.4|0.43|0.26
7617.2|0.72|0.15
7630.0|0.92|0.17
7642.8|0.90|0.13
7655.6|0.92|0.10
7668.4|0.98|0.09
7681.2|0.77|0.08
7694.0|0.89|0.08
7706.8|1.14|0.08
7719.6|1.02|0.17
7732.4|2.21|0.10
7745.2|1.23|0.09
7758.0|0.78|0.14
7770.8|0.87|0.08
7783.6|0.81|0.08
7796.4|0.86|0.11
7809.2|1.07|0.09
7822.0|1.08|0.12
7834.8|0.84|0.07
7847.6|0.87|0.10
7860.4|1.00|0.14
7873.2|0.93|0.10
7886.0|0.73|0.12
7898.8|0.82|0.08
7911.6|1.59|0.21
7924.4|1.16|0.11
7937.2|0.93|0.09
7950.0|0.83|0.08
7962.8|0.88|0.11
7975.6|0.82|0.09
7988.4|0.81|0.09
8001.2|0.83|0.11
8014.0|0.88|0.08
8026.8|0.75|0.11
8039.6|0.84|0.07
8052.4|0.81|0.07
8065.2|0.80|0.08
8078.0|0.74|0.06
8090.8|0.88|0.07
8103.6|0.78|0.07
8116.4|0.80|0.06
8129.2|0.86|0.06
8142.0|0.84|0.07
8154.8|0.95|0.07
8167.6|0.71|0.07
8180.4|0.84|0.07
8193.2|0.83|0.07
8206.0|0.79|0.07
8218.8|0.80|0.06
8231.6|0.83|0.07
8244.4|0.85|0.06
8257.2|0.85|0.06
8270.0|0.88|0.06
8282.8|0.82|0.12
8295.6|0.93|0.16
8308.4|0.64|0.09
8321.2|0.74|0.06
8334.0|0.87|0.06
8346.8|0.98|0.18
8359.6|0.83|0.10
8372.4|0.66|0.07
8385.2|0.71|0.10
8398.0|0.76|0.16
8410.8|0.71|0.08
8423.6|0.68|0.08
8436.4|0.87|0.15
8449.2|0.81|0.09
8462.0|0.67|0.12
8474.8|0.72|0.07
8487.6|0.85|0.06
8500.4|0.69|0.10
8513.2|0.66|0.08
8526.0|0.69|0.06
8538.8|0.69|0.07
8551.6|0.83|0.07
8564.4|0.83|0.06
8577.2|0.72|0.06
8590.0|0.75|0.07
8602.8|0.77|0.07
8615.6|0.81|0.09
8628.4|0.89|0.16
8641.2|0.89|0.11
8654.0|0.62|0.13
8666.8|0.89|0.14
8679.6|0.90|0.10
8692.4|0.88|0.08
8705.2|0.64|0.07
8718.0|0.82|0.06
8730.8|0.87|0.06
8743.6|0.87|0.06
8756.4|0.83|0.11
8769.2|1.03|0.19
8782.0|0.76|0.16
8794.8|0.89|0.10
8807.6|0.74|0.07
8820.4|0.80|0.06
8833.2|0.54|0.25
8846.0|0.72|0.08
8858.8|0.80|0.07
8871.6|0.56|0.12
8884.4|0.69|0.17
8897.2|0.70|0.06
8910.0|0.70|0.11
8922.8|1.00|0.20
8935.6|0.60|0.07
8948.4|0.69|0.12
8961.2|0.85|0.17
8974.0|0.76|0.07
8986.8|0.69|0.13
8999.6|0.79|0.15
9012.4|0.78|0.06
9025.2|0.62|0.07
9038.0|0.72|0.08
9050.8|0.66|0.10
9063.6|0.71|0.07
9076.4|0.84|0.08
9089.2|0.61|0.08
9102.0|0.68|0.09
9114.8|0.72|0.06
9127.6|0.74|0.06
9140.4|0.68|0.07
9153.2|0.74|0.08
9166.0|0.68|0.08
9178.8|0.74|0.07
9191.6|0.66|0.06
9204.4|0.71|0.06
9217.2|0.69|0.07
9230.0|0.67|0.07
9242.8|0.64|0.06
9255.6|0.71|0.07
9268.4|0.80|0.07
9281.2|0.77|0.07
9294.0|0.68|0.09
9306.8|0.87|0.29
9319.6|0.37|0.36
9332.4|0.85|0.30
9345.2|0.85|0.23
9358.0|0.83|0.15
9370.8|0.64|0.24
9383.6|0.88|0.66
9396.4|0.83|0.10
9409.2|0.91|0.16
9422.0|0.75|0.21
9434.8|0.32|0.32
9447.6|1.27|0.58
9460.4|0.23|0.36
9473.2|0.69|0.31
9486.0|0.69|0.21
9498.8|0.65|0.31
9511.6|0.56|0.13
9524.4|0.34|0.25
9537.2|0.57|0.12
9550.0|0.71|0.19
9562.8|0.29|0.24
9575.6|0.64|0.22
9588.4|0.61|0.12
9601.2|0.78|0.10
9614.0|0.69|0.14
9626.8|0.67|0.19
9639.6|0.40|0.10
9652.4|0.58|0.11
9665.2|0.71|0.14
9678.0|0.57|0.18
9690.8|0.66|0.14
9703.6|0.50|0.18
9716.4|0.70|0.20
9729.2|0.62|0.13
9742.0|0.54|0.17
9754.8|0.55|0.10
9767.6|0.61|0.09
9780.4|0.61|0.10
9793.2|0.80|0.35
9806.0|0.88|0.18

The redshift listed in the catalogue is 0.18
